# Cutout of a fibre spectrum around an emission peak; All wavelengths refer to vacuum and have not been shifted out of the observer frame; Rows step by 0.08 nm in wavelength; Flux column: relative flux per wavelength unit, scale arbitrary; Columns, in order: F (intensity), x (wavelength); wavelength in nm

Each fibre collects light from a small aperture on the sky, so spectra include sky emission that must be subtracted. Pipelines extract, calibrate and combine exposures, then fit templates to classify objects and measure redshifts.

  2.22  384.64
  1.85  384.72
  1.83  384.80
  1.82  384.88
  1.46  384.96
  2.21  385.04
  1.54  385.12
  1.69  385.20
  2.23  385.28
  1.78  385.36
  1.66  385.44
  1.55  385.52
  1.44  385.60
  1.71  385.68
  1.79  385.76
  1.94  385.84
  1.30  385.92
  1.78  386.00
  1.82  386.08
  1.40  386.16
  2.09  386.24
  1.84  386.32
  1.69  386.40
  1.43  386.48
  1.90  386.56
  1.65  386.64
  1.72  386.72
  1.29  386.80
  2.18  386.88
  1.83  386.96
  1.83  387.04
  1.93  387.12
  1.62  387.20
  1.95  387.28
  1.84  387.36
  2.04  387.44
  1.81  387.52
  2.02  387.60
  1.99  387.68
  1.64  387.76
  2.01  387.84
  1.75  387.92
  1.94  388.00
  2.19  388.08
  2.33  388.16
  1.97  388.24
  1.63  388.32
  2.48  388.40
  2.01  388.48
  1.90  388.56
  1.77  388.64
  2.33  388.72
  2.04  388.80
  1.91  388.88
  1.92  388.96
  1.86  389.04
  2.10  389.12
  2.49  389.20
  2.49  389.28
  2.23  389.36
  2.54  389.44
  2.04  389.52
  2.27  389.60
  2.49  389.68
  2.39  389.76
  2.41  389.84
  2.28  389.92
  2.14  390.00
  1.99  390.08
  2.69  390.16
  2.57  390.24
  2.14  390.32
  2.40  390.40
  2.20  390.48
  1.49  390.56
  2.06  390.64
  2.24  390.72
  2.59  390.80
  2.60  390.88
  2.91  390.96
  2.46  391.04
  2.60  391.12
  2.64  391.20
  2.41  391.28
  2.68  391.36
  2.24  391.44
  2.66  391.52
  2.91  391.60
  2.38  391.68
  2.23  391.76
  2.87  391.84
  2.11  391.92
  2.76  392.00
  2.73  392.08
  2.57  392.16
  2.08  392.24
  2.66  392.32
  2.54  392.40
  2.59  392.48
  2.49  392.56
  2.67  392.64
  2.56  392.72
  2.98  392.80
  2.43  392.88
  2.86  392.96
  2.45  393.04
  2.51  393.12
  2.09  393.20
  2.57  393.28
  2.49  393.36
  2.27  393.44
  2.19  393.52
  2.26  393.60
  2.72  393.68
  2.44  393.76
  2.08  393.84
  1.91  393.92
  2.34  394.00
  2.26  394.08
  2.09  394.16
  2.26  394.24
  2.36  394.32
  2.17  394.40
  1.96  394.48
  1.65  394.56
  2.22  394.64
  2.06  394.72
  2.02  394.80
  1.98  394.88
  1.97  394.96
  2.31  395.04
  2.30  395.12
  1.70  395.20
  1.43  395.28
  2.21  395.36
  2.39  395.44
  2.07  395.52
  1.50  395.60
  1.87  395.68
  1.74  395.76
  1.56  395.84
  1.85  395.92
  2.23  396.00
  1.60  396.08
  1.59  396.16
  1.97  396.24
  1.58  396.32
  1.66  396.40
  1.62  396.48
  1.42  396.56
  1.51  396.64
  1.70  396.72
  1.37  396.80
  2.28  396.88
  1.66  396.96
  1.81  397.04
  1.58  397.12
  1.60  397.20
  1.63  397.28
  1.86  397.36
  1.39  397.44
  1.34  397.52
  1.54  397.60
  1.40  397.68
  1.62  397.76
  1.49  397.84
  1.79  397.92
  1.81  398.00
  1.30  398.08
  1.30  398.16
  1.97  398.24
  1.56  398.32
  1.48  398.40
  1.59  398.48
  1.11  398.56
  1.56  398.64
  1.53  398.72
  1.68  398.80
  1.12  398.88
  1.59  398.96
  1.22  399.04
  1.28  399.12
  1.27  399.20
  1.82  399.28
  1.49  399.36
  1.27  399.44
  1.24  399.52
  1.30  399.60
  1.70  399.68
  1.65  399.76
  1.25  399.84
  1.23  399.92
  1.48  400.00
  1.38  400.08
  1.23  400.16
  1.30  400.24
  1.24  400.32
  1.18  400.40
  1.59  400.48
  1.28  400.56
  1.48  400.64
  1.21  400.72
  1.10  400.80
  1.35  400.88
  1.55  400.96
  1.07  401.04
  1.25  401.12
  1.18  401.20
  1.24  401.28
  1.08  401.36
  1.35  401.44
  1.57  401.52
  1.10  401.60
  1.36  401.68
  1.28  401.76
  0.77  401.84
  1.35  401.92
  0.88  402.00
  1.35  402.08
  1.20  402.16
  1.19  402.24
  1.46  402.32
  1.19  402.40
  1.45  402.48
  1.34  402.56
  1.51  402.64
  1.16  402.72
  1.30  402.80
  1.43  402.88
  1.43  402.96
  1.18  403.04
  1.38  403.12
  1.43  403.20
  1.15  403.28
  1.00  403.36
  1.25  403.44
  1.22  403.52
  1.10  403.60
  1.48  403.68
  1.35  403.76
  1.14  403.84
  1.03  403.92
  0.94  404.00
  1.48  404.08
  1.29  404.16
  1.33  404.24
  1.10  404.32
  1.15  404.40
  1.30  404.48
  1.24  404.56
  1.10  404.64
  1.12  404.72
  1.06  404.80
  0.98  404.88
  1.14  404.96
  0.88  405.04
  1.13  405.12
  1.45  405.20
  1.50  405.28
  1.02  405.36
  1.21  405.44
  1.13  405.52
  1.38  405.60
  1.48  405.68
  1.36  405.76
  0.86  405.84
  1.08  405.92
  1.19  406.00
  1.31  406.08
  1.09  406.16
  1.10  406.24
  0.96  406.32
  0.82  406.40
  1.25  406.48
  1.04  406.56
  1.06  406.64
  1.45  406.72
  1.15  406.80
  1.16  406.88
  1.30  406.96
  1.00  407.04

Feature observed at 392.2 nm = C III] 1909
